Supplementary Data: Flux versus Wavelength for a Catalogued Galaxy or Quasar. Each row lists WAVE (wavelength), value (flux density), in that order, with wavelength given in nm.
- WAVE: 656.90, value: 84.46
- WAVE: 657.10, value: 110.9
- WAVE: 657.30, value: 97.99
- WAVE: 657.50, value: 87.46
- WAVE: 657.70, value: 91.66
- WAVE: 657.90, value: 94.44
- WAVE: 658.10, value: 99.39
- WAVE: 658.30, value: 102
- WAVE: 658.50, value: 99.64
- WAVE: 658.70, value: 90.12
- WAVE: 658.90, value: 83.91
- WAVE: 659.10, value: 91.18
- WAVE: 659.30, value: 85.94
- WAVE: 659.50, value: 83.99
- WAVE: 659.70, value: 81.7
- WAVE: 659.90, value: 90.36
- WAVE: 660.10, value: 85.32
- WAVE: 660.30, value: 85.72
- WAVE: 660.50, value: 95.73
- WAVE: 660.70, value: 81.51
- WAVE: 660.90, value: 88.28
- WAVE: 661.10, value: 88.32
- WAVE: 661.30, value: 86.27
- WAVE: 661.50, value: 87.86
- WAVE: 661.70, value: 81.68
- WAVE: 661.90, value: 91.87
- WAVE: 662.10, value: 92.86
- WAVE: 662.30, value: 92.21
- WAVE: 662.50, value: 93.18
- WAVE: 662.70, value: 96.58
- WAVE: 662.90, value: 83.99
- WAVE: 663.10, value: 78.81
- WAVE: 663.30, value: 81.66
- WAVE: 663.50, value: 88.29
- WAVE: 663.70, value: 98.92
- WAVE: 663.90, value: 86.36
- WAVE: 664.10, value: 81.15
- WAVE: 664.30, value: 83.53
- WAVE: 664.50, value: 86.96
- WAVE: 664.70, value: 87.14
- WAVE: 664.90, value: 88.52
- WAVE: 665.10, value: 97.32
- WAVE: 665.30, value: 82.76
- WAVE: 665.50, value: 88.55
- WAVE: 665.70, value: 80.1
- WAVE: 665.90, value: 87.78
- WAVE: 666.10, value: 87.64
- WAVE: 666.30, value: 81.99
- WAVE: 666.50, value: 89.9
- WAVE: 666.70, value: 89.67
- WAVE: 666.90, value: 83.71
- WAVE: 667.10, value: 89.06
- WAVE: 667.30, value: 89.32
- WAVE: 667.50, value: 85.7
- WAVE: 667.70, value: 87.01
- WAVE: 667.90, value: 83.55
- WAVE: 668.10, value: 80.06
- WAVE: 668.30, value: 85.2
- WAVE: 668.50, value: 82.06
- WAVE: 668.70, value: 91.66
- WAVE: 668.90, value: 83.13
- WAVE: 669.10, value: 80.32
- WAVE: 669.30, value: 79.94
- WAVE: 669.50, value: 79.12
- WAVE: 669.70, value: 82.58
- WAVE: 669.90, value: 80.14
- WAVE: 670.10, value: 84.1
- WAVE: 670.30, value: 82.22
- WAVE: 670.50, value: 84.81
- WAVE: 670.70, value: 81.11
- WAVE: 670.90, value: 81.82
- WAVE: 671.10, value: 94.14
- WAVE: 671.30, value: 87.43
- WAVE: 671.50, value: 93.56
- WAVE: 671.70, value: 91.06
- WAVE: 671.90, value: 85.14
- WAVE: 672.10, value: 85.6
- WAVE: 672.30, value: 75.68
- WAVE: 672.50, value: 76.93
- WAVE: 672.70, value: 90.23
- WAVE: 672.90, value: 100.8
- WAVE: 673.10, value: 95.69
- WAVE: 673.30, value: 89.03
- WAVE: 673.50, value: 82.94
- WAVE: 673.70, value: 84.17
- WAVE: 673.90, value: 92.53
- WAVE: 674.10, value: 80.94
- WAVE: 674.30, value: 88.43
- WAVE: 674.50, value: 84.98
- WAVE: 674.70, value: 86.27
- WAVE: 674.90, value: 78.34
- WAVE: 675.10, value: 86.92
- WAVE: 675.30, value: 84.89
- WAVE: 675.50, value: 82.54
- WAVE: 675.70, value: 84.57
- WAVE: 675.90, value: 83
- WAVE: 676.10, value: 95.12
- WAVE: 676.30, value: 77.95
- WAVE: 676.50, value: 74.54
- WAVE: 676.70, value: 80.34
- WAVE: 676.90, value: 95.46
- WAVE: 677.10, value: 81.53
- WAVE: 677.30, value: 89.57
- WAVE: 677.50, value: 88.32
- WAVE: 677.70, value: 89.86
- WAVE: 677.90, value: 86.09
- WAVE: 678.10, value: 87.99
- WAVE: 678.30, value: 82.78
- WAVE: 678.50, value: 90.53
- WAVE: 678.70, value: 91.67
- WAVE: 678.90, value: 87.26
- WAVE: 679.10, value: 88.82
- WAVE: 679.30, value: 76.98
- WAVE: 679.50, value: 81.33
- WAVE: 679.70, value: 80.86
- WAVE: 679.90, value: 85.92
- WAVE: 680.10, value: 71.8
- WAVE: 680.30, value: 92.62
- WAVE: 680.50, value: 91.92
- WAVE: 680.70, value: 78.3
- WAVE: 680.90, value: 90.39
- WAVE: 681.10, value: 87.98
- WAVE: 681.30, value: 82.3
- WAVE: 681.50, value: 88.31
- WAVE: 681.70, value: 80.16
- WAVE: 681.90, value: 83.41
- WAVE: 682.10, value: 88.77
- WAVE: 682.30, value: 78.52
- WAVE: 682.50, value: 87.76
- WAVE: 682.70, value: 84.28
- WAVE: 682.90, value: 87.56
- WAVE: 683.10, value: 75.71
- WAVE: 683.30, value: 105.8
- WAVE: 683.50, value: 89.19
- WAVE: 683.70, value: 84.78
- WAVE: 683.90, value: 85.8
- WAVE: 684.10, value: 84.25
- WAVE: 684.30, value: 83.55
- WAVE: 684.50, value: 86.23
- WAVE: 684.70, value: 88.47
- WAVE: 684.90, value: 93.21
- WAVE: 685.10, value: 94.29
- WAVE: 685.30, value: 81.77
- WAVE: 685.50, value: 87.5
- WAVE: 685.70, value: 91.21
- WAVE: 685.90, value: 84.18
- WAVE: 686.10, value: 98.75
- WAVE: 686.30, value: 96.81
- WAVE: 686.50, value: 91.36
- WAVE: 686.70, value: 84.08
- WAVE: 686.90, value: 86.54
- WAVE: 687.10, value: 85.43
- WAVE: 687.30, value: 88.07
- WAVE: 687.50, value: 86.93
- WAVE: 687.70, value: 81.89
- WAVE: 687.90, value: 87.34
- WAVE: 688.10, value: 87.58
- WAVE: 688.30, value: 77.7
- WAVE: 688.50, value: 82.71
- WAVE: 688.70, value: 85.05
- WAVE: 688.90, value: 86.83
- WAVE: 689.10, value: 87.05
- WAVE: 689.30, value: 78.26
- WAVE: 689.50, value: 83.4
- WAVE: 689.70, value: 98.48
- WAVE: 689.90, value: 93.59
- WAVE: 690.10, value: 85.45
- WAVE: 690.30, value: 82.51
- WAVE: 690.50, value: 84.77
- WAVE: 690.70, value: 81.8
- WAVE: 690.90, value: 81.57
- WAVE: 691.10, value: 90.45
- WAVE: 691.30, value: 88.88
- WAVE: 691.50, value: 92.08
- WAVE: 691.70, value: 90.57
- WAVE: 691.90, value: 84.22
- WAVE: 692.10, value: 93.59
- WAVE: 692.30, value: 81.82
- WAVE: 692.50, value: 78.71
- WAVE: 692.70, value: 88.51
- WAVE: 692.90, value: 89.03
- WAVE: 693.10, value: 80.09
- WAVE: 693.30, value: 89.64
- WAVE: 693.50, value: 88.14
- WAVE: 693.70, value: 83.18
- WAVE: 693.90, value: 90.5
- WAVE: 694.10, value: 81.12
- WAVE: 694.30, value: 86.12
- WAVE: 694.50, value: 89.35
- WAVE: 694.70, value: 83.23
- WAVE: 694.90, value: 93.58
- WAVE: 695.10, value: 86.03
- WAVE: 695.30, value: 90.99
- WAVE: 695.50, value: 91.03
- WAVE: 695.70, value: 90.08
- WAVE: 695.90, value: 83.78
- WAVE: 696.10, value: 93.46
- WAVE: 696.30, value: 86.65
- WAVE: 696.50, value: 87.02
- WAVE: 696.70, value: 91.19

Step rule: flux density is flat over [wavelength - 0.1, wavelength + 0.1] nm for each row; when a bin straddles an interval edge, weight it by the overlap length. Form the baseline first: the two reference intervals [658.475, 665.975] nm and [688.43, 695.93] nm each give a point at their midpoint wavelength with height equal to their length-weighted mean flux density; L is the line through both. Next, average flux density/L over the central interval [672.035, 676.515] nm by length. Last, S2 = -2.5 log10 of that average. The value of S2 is 0.02 mag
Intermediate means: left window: 87.7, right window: 86.8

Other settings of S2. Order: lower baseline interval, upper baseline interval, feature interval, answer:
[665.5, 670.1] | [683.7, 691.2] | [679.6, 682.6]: 0.019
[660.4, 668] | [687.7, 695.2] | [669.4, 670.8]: 0.067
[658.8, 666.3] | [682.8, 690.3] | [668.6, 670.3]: 0.061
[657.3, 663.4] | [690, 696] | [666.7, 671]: 0.061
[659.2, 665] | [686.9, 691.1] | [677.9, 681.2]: 0.009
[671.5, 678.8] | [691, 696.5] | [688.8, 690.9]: 0.016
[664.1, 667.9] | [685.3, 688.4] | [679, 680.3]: 0.069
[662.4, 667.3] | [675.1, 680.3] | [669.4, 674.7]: 0.000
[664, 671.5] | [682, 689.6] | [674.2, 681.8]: 0.012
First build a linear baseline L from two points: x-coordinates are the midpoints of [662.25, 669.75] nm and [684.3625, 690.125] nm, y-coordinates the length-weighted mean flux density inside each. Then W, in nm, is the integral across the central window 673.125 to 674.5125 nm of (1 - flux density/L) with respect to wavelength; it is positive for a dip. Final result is 0.00 nm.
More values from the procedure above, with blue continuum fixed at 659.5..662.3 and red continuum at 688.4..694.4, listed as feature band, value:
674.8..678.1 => 0.07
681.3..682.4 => 0.04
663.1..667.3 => 0.02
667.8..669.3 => 0.06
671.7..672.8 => 0.05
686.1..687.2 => -0.04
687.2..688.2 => 0.00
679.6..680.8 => 0.04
